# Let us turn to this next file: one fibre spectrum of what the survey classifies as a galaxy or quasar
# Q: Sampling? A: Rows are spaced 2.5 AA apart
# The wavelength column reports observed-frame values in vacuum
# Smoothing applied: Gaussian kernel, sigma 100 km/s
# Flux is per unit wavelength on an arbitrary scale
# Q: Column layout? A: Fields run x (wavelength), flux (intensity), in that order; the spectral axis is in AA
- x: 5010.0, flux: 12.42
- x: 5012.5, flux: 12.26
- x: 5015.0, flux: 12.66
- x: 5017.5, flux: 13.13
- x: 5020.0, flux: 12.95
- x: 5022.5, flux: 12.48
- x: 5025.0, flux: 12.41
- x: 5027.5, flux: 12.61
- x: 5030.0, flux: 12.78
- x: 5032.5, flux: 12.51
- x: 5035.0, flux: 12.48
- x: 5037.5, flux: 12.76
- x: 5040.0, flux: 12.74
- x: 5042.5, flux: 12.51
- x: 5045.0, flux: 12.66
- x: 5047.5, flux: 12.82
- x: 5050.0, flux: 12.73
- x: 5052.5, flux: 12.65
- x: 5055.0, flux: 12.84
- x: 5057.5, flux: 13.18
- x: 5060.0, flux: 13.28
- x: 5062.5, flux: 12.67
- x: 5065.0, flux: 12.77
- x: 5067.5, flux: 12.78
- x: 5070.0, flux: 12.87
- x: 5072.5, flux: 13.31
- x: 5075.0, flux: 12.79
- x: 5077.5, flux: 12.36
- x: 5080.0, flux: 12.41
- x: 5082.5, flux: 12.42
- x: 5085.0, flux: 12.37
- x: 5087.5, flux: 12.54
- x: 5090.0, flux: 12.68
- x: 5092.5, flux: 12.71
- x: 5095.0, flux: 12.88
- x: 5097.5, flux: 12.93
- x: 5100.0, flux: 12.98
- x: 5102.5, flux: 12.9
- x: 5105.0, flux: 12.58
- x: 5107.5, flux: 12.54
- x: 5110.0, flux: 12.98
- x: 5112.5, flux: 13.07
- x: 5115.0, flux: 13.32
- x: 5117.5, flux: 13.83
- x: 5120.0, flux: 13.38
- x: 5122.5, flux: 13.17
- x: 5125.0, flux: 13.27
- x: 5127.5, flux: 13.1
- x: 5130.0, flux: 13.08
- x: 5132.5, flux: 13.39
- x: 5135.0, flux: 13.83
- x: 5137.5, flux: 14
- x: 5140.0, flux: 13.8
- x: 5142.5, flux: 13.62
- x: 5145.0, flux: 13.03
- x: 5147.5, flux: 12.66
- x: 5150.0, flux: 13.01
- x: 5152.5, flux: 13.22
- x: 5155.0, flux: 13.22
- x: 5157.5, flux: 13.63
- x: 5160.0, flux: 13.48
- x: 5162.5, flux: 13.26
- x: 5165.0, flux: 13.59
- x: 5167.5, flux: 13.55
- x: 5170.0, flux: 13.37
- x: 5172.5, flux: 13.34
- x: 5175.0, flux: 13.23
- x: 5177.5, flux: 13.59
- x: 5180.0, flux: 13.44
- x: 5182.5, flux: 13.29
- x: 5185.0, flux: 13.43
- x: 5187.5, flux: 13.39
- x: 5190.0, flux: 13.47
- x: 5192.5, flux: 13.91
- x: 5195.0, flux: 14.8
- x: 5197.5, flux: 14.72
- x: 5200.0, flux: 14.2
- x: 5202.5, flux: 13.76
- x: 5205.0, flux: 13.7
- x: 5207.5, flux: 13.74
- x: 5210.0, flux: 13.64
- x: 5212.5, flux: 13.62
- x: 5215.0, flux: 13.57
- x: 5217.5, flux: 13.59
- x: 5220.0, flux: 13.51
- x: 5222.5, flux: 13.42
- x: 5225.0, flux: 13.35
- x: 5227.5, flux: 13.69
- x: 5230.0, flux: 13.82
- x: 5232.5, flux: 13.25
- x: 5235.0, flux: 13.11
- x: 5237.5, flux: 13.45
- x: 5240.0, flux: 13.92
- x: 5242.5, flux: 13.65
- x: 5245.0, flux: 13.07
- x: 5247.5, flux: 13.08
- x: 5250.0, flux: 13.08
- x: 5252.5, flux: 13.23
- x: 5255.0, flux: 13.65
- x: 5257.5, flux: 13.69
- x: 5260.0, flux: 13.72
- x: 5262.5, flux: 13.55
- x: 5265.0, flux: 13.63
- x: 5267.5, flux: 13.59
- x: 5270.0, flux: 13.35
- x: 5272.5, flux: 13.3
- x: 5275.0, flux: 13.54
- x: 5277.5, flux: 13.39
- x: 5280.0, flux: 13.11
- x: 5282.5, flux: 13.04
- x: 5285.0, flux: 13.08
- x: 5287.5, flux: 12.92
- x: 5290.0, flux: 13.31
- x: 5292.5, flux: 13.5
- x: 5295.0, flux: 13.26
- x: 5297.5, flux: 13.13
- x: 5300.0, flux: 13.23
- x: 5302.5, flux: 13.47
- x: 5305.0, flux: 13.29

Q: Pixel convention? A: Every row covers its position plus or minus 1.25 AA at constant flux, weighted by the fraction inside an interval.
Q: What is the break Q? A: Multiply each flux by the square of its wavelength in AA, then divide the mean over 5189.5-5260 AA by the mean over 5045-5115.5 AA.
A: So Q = 1.13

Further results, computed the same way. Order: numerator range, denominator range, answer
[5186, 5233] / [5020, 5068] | 1.15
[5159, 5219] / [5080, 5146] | 1.07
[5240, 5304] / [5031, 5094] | 1.14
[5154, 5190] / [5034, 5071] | 1.10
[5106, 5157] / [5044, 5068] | 1.07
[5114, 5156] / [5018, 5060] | 1.09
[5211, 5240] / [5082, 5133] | 1.09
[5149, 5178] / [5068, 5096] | 1.09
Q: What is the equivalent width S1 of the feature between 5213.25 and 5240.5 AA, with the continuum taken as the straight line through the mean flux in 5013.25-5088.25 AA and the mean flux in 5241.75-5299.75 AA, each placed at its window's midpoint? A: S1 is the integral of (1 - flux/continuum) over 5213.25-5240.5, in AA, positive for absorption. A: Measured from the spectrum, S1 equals -0.6 AA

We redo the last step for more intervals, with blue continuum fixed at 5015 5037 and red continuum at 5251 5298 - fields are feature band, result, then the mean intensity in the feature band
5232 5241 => -0.1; 13.4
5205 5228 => -0.6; 13.6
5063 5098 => 0.4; 12.7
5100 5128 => -0.4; 13.1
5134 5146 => -0.6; 13.7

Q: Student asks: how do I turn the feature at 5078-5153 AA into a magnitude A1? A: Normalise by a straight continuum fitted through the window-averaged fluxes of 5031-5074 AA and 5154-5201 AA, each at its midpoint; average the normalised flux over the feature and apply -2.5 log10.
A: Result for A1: 0.01 mag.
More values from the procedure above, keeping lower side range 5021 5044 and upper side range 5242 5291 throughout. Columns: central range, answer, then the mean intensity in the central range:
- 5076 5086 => 0.03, 12.4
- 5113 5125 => -0.04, 13.4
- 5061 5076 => -0.01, 12.9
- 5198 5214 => -0.05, 13.8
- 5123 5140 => -0.05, 13.5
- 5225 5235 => -0.02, 13.5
